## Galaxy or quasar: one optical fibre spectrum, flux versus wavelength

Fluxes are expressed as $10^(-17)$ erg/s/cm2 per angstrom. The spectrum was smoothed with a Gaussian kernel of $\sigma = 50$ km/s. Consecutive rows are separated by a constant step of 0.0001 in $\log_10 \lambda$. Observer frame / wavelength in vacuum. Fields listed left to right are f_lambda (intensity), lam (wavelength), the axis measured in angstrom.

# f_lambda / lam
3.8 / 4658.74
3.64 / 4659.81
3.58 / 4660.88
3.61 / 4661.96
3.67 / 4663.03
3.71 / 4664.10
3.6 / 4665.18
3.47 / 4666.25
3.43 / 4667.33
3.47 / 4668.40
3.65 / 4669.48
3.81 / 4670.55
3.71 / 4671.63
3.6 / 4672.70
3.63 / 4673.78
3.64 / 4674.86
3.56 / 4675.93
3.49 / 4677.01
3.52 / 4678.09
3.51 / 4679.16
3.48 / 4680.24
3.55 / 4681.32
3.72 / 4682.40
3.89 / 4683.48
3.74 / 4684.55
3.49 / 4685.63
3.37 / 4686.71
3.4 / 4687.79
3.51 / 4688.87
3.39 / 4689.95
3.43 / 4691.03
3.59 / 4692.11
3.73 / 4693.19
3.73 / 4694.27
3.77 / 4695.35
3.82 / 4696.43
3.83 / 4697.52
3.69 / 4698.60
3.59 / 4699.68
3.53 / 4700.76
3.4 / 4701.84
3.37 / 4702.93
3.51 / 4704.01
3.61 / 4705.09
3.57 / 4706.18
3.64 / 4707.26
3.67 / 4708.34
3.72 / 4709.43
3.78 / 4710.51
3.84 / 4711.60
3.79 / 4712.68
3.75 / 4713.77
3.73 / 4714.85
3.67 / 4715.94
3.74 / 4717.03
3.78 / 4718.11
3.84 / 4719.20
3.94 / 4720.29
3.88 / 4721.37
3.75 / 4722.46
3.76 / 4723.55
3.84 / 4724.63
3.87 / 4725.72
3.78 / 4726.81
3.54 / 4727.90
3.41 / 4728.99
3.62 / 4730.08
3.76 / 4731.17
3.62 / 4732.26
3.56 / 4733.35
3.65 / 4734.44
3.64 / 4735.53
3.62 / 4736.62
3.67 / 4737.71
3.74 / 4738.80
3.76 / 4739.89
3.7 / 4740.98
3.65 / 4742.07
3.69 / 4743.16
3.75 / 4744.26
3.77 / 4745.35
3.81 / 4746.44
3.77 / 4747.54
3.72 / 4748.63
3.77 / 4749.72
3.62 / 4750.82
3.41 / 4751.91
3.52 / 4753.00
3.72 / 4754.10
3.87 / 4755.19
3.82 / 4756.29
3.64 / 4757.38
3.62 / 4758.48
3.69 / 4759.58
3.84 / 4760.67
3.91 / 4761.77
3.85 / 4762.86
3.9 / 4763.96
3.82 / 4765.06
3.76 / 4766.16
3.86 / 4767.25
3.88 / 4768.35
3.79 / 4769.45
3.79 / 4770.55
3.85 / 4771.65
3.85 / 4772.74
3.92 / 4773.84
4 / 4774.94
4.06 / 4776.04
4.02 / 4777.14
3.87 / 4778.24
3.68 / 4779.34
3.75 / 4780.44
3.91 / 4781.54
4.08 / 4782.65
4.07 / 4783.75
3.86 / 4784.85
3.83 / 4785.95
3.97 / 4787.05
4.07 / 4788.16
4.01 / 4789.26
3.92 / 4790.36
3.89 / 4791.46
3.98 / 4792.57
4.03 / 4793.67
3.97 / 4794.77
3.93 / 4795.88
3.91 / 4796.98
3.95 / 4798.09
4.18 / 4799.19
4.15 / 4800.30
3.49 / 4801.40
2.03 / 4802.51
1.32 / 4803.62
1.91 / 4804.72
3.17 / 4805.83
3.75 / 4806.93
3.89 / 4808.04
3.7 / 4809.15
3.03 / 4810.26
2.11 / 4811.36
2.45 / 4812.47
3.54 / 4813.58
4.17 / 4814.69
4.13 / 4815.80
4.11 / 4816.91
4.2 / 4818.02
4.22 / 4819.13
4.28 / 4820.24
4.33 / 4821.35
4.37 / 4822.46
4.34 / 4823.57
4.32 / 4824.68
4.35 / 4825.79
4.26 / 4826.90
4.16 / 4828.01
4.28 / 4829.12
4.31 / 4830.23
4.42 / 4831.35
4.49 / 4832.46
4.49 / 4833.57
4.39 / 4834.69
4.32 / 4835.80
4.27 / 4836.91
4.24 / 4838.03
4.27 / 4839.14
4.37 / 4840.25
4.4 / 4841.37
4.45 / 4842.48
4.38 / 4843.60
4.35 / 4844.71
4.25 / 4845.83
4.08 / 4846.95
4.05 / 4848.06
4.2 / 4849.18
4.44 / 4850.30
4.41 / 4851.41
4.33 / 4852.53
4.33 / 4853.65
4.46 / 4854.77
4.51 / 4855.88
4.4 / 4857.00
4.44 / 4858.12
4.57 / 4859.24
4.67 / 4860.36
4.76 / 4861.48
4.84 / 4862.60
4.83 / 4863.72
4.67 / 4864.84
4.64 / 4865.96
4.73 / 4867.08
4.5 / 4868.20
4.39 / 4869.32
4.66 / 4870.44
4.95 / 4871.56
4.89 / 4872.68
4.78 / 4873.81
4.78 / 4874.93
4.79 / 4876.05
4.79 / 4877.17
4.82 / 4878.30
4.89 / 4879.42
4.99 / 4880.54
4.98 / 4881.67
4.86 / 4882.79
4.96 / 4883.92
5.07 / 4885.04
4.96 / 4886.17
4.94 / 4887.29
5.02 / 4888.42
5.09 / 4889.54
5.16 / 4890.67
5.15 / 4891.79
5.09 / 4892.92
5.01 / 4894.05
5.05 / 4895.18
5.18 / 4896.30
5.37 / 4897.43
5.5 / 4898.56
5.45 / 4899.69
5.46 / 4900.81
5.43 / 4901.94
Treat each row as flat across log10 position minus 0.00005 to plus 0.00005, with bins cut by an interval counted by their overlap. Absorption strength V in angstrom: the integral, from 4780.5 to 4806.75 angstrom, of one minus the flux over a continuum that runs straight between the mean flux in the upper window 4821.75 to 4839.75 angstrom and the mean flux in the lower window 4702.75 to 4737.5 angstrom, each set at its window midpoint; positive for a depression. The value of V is 3.0 angstrom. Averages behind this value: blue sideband 3.7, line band 3.64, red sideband 4.33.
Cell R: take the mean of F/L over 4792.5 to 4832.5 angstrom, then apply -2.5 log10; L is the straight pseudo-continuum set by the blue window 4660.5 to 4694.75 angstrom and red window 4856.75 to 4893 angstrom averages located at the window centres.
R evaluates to 0.181 mag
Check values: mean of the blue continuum 3.58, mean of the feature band 3.75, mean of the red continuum 4.82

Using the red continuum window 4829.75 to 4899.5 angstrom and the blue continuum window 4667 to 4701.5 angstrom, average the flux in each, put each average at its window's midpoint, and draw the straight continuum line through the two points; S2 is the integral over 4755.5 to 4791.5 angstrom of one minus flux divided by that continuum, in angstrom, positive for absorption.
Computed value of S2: 2.27 angstrom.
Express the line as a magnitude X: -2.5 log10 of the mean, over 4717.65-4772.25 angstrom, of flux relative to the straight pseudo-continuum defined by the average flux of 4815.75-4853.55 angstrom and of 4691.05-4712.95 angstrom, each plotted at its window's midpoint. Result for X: 0.04 mag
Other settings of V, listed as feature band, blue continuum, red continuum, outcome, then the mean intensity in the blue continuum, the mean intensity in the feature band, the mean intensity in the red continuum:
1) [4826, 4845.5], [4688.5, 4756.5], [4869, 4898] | 1.0 angstrom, 3.68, 4.34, 4.95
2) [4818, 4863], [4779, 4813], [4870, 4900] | -1.0 angstrom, 3.55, 4.37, 5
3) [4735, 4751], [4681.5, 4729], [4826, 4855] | 0.6 angstrom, 3.67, 3.71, 4.32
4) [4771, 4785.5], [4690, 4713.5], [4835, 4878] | 0.6 angstrom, 3.64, 3.92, 4.51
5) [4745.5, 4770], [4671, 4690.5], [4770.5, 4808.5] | -0.6 angstrom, 3.57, 3.75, 3.71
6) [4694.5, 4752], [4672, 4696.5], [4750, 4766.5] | -0.5 angstrom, 3.59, 3.7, 3.73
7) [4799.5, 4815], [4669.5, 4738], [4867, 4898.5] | 4.7 angstrom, 3.65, 3.05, 4.94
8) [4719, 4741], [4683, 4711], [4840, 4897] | 0.6 angstrom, 3.61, 3.71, 4.7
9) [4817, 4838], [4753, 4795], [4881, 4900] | 0.6 angstrom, 3.87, 4.32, 5.1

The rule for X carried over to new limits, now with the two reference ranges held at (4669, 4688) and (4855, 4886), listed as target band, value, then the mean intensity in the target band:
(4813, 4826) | 0.06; 4.19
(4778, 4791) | 0.08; 3.92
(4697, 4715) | 0.03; 3.65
